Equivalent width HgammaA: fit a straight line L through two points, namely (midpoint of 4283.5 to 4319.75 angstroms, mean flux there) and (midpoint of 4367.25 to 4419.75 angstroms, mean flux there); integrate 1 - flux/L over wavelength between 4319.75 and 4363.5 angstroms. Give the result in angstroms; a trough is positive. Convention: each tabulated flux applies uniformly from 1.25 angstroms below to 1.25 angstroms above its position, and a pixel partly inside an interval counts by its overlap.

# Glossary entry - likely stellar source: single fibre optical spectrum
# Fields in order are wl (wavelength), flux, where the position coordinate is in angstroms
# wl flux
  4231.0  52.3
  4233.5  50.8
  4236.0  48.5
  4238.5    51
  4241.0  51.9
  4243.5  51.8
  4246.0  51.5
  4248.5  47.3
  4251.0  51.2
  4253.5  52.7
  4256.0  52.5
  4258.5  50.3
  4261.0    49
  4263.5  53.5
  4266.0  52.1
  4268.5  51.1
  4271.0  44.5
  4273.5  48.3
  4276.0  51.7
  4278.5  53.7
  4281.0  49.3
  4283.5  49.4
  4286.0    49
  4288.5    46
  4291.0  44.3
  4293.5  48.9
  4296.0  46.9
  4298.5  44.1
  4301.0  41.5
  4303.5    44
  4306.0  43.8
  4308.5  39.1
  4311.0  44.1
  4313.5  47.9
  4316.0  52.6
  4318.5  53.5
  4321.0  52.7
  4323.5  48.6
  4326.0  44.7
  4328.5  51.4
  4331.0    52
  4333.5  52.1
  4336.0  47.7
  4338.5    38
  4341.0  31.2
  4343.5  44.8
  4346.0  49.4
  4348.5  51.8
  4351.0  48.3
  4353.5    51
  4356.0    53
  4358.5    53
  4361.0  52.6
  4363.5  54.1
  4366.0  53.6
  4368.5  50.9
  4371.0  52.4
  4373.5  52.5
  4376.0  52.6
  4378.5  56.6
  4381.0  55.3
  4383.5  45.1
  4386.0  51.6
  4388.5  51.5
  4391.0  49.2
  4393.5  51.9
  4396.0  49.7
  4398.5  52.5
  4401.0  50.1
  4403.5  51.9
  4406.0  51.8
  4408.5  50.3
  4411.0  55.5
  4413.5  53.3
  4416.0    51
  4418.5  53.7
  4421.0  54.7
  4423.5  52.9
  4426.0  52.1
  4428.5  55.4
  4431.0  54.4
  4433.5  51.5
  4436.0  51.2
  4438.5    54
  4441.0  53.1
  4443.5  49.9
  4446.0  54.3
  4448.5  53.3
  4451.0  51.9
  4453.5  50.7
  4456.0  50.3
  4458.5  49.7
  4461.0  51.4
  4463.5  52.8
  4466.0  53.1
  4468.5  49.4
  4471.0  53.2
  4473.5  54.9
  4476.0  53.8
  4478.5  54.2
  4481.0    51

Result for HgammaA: 0.1 angstroms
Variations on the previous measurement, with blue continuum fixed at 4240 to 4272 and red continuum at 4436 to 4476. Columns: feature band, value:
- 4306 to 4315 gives 1.3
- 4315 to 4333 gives 0.1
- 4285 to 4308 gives 2.7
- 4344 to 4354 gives 0.3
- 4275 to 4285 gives 0.0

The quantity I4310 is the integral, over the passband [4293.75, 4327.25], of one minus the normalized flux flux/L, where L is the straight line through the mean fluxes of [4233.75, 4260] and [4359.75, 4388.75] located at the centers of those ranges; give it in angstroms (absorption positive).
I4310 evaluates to 3.3 angstroms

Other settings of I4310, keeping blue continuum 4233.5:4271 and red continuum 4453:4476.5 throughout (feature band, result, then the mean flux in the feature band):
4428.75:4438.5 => -0.21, 52.9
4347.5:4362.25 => -0.08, 51.6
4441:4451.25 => -0.13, 52.5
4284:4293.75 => 0.76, 47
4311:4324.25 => 0.17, 50.5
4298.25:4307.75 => 1.49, 43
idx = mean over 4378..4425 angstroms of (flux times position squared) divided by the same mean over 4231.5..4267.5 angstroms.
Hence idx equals 1.09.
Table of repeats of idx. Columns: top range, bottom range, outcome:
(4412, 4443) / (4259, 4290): 1.14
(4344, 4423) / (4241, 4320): 1.12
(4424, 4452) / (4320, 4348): 1.19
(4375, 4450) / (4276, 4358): 1.15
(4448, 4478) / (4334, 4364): 1.15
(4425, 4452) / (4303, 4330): 1.17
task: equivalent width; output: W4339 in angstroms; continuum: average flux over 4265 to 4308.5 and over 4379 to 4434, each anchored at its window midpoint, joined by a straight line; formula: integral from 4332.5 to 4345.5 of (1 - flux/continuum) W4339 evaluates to 1.7 angstroms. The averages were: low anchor 47.3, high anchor 52.1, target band 43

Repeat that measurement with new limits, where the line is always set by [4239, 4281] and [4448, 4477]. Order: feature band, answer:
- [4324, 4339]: 0.9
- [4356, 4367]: -0.4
